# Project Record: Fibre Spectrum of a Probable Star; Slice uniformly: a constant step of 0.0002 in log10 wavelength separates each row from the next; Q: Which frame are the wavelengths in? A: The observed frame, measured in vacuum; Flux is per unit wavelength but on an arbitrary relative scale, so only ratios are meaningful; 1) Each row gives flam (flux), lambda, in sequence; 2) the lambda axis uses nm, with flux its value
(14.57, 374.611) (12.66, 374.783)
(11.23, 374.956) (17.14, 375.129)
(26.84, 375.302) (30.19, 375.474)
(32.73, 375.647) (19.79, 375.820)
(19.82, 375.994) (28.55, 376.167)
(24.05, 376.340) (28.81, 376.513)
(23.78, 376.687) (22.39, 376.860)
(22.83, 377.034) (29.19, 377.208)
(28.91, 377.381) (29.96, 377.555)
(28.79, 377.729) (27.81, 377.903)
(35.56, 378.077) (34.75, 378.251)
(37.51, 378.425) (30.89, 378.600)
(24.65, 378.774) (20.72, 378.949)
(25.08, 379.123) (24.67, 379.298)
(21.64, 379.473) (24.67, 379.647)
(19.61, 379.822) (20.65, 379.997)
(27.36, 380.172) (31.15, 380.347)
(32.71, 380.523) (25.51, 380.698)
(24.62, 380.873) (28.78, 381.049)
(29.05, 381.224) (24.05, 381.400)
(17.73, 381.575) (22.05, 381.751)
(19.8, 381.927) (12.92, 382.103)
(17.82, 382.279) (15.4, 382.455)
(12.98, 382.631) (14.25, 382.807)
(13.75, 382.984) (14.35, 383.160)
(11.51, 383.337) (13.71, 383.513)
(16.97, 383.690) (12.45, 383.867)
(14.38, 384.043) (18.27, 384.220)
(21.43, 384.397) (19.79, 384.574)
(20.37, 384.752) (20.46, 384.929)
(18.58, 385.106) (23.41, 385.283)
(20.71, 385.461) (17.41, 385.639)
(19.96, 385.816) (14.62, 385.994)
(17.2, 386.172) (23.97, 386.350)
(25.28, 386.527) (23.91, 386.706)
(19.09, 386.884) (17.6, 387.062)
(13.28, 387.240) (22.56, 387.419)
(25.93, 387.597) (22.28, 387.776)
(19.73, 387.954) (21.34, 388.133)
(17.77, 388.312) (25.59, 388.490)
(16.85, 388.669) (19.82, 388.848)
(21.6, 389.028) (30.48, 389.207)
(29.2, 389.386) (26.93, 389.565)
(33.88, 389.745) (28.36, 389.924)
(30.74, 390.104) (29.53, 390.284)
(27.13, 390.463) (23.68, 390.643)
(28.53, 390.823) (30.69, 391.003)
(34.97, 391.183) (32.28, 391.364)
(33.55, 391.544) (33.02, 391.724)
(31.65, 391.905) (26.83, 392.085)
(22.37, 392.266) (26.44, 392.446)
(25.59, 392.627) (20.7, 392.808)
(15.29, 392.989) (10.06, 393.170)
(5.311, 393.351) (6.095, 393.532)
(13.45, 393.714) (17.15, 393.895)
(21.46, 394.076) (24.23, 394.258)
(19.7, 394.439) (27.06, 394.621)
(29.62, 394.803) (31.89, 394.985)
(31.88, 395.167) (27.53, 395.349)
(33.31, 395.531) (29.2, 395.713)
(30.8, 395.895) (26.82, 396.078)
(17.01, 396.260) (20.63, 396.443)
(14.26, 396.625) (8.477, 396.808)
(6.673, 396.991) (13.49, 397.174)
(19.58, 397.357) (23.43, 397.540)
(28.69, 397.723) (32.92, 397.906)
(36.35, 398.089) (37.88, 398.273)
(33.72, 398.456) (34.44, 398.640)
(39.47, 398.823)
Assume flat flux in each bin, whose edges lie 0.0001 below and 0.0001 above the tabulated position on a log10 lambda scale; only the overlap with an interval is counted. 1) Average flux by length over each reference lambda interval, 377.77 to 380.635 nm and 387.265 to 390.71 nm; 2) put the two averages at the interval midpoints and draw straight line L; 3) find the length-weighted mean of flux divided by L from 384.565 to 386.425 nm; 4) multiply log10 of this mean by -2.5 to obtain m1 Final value 0.29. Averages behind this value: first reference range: 27.5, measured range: 19.6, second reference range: 24.7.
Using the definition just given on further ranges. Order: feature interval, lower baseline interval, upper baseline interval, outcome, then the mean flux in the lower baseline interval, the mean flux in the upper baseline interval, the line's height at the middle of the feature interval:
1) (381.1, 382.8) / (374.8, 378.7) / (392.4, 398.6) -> 0.32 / 26.6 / 22.6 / 25.5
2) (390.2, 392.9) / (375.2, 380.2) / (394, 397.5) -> -0.20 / 26.6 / 22.8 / 23.7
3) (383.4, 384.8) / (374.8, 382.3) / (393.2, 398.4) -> 0.39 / 25.2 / 22.6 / 24.4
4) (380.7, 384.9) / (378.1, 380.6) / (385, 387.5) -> 0.27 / 27.1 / 19.8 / 23.4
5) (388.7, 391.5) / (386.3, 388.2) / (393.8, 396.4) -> -0.22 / 21.3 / 26.1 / 23.1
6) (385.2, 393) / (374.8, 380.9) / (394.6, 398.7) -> 0.06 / 26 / 25.8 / 25.9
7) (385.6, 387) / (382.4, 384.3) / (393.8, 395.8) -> -0.16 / 14.3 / 26.6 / 17.5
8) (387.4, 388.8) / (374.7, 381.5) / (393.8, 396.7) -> 0.19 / 25.9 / 25.2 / 25.5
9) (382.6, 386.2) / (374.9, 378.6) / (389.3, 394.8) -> 0.45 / 26.9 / 24.6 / 25.8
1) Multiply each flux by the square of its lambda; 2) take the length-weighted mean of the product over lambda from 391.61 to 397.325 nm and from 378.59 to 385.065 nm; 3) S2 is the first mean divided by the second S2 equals 1.12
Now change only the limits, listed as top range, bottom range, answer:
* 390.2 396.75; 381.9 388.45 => 1.39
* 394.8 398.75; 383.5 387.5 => 1.44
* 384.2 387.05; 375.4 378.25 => 0.78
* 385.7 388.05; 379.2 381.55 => 0.83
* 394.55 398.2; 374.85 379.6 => 1.03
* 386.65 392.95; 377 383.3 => 1.11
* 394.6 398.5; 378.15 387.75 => 1.29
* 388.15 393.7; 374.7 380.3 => 1.04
